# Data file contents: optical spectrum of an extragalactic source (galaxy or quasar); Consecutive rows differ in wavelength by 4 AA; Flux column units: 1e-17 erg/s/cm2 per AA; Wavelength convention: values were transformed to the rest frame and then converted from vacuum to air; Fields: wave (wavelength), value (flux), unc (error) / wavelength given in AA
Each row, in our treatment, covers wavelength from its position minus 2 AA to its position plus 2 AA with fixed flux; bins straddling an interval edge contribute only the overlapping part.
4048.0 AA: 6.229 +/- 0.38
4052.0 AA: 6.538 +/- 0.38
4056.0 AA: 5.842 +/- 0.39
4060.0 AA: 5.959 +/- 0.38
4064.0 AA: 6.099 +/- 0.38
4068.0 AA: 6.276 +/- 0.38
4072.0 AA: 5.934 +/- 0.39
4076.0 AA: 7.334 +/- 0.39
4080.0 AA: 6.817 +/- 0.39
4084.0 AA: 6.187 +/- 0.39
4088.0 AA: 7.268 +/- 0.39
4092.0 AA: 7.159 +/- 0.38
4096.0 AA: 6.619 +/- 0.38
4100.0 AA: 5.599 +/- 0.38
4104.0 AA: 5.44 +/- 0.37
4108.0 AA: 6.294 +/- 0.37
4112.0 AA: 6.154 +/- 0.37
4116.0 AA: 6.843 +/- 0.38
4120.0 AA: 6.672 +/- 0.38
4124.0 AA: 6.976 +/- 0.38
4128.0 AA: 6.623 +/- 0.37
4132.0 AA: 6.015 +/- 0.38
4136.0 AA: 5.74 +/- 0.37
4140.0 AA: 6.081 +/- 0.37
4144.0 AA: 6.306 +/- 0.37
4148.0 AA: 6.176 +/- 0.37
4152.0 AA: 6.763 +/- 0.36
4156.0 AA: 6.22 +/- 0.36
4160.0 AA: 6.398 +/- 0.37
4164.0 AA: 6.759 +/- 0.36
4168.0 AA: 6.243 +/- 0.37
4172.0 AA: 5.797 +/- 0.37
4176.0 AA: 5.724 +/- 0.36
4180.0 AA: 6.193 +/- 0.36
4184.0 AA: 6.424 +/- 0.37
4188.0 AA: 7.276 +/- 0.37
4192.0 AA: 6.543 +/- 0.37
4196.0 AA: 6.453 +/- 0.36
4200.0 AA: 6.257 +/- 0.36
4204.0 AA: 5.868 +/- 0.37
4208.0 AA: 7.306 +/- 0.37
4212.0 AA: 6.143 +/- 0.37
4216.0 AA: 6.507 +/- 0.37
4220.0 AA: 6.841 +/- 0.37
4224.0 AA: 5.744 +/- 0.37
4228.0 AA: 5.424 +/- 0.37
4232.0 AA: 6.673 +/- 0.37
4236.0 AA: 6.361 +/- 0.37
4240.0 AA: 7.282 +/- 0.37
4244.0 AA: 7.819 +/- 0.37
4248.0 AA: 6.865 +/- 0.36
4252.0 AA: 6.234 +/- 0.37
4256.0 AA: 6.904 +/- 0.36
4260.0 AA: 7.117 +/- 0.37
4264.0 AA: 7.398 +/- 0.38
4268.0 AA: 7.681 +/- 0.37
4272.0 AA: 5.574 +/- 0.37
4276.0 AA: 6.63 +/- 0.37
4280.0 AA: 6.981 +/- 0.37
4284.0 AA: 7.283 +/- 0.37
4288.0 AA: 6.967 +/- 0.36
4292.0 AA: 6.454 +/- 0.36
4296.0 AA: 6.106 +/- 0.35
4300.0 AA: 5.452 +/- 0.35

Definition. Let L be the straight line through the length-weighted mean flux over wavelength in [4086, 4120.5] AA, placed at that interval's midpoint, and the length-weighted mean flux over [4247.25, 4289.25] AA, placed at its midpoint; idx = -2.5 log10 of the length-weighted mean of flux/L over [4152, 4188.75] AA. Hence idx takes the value 0.05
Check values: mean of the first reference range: 6.44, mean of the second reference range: 6.87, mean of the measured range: 6.33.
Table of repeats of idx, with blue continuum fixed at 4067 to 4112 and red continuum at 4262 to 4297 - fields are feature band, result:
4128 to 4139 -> 0.09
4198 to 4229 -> 0.07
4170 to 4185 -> 0.10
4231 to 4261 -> -0.03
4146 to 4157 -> 0.03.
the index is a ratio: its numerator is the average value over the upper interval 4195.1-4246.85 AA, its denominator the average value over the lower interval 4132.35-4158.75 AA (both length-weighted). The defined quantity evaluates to 1.05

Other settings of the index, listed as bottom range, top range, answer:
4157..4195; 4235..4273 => 1.09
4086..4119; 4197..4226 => 0.99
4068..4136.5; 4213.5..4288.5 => 1.04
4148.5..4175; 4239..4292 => 1.10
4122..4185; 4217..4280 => 1.07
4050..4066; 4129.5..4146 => 0.99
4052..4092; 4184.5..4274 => 1.03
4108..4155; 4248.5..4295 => 1.07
